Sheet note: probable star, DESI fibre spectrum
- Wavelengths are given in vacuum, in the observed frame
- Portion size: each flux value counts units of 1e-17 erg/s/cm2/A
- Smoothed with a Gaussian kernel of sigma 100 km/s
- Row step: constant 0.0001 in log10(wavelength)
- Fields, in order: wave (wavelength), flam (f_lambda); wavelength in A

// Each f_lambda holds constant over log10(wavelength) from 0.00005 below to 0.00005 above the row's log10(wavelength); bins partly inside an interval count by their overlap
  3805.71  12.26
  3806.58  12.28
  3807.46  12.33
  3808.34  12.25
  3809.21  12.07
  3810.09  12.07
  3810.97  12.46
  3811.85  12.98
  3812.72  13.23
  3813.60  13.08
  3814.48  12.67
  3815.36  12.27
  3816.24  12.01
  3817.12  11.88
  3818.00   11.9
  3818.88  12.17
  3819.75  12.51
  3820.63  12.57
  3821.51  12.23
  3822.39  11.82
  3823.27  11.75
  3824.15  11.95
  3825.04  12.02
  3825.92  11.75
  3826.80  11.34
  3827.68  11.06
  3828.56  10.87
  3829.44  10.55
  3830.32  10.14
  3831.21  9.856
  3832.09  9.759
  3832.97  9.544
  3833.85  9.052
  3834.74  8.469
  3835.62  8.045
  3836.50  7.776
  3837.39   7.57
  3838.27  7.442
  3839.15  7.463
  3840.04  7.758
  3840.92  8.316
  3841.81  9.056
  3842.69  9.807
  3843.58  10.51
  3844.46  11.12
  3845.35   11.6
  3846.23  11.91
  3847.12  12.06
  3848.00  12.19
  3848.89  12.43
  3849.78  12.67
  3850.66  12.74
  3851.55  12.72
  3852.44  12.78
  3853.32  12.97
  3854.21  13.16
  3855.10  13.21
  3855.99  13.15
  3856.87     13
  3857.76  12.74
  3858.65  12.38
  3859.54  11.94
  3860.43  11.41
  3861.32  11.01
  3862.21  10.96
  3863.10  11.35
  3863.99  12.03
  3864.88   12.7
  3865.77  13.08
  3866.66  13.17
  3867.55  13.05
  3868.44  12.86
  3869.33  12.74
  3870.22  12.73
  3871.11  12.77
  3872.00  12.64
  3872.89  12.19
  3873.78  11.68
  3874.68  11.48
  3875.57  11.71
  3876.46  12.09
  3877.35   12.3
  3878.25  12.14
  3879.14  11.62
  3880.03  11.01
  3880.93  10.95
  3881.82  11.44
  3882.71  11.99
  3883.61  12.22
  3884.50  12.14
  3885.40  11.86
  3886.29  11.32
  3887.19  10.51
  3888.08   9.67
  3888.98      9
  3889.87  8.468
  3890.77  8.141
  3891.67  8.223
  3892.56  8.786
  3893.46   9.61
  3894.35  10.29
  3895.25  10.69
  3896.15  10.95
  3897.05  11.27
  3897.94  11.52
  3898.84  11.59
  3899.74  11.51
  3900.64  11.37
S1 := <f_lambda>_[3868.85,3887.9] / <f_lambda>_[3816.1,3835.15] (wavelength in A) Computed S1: 1.1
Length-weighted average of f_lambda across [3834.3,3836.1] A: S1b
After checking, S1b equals 8.27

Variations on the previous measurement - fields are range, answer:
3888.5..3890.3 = 8.76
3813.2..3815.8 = 12.6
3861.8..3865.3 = 11.8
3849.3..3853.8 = 12.8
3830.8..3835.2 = 9.33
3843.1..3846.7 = 11.3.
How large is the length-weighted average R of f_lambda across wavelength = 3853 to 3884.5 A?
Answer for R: 12.2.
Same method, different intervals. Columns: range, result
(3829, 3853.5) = 10.2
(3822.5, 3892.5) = 11.2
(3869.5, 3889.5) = 11.6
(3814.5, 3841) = 10.5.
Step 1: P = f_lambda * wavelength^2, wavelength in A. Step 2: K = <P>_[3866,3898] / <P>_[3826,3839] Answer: 1.23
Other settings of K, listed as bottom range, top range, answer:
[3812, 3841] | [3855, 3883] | 1.16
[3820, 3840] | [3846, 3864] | 1.24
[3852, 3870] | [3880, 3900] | 0.86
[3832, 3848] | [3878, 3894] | 1.15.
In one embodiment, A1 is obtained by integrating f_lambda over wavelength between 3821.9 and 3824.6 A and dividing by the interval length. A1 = 11.8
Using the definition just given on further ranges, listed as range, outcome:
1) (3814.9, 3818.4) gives 12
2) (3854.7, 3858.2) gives 13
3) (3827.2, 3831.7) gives 10.5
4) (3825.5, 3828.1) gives 11.4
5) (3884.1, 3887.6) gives 11.4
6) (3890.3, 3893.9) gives 8.67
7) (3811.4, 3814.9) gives 13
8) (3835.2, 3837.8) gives 7.79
